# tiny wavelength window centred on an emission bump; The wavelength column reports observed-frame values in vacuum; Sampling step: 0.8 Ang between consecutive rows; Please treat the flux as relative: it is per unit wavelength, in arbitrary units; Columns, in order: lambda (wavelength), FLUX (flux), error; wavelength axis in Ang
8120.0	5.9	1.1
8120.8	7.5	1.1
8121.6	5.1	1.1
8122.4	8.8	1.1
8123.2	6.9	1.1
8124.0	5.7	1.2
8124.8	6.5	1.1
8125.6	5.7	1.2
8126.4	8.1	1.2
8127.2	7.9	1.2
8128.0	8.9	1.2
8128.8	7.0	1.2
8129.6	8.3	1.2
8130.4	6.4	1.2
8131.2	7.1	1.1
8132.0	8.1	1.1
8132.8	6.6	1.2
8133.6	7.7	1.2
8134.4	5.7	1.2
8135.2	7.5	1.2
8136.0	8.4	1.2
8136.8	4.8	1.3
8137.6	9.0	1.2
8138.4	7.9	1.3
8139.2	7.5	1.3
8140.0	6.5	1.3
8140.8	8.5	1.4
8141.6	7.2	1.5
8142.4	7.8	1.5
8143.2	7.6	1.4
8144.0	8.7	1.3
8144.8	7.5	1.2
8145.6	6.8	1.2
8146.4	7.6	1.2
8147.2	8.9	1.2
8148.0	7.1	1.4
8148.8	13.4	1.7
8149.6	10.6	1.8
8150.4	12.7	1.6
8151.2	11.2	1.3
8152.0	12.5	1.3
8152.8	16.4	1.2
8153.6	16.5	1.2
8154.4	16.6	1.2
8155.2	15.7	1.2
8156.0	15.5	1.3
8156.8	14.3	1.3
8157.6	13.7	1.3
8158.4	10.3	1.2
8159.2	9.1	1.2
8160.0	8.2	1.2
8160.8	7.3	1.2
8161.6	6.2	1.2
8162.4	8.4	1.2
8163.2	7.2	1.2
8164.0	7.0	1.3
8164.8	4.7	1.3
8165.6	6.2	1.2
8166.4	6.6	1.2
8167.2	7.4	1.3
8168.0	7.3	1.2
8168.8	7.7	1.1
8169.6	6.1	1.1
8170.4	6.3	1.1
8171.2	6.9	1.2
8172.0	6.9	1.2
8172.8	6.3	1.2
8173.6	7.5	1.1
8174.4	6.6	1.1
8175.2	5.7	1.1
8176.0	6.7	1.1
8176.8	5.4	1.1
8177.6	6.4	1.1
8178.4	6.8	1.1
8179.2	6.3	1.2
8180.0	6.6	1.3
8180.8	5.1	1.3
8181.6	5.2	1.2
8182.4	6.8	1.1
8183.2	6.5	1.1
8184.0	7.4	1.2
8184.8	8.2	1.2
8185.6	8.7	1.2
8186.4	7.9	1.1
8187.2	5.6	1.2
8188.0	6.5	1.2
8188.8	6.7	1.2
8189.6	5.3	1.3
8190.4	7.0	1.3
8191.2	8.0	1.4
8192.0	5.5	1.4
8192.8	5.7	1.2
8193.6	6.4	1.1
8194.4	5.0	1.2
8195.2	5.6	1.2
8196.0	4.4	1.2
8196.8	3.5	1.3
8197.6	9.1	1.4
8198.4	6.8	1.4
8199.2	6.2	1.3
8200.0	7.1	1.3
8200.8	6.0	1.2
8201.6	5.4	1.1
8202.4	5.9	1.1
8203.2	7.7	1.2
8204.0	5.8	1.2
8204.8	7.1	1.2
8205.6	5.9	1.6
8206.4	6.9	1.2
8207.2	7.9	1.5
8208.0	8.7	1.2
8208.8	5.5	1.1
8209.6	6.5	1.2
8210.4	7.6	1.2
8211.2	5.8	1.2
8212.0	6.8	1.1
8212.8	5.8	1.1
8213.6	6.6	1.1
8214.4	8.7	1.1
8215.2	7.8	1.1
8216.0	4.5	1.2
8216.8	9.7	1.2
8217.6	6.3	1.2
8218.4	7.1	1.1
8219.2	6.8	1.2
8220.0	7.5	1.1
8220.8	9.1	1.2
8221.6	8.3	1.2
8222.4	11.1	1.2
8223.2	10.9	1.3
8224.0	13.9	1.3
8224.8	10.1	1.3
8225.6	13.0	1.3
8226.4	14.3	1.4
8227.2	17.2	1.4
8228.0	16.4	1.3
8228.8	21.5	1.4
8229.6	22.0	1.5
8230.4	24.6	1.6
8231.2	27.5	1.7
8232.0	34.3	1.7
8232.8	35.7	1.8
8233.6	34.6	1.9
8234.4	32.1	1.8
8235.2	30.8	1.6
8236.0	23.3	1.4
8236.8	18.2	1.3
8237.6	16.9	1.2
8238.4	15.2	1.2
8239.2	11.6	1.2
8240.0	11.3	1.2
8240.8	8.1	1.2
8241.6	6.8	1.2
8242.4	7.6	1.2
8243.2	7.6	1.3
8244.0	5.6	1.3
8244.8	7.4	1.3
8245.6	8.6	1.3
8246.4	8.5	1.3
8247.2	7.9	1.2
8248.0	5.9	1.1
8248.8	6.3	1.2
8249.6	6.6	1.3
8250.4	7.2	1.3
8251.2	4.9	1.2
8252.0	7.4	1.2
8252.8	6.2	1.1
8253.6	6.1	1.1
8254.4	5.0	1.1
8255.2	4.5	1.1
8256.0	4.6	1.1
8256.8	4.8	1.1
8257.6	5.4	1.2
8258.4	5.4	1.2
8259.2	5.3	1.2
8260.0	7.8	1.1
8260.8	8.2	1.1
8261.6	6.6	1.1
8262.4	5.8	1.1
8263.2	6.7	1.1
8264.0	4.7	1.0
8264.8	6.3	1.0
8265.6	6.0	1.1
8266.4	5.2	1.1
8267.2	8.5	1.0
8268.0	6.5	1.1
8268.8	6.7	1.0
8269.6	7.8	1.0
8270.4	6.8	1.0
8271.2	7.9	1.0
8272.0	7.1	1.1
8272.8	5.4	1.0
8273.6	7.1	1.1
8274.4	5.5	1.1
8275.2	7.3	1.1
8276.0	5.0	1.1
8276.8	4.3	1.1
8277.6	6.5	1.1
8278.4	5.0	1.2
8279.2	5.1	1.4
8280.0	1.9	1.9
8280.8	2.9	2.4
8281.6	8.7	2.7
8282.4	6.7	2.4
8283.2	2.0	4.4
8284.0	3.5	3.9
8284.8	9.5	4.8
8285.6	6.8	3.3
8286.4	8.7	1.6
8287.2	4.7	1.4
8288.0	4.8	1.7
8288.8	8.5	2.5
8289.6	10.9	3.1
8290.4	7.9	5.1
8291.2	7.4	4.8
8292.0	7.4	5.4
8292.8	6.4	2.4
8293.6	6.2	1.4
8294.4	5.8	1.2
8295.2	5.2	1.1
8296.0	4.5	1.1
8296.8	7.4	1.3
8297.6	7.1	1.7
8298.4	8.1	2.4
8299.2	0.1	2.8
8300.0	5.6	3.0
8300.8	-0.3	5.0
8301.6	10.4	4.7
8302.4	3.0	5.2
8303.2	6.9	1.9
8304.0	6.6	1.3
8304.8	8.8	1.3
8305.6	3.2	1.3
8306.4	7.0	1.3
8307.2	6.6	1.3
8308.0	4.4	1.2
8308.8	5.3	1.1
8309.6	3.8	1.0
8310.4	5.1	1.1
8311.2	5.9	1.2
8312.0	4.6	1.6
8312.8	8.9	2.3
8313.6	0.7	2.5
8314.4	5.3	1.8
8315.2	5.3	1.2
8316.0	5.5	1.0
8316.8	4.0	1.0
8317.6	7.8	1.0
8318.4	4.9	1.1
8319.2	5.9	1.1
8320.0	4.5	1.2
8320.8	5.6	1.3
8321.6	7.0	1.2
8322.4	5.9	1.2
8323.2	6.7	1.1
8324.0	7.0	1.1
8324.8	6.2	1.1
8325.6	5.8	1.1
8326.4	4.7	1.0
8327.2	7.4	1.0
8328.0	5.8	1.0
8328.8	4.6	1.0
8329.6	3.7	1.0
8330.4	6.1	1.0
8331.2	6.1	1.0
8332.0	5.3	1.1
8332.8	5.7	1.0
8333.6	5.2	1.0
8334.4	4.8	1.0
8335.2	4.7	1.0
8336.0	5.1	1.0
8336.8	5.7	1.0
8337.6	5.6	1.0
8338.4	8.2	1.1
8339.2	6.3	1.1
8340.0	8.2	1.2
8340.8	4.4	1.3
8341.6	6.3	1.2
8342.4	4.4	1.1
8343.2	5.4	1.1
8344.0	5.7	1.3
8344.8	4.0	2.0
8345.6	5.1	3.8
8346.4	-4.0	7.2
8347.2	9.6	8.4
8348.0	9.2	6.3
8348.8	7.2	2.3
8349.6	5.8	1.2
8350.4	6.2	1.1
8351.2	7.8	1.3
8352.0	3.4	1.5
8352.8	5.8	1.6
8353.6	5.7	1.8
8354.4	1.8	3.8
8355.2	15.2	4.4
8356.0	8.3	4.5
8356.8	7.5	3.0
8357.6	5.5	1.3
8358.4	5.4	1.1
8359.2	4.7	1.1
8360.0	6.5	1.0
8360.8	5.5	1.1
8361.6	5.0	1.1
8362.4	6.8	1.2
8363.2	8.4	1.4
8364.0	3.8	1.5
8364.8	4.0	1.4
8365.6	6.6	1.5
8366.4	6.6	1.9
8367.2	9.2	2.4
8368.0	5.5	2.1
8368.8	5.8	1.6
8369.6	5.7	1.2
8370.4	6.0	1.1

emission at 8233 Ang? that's [O III] 5007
